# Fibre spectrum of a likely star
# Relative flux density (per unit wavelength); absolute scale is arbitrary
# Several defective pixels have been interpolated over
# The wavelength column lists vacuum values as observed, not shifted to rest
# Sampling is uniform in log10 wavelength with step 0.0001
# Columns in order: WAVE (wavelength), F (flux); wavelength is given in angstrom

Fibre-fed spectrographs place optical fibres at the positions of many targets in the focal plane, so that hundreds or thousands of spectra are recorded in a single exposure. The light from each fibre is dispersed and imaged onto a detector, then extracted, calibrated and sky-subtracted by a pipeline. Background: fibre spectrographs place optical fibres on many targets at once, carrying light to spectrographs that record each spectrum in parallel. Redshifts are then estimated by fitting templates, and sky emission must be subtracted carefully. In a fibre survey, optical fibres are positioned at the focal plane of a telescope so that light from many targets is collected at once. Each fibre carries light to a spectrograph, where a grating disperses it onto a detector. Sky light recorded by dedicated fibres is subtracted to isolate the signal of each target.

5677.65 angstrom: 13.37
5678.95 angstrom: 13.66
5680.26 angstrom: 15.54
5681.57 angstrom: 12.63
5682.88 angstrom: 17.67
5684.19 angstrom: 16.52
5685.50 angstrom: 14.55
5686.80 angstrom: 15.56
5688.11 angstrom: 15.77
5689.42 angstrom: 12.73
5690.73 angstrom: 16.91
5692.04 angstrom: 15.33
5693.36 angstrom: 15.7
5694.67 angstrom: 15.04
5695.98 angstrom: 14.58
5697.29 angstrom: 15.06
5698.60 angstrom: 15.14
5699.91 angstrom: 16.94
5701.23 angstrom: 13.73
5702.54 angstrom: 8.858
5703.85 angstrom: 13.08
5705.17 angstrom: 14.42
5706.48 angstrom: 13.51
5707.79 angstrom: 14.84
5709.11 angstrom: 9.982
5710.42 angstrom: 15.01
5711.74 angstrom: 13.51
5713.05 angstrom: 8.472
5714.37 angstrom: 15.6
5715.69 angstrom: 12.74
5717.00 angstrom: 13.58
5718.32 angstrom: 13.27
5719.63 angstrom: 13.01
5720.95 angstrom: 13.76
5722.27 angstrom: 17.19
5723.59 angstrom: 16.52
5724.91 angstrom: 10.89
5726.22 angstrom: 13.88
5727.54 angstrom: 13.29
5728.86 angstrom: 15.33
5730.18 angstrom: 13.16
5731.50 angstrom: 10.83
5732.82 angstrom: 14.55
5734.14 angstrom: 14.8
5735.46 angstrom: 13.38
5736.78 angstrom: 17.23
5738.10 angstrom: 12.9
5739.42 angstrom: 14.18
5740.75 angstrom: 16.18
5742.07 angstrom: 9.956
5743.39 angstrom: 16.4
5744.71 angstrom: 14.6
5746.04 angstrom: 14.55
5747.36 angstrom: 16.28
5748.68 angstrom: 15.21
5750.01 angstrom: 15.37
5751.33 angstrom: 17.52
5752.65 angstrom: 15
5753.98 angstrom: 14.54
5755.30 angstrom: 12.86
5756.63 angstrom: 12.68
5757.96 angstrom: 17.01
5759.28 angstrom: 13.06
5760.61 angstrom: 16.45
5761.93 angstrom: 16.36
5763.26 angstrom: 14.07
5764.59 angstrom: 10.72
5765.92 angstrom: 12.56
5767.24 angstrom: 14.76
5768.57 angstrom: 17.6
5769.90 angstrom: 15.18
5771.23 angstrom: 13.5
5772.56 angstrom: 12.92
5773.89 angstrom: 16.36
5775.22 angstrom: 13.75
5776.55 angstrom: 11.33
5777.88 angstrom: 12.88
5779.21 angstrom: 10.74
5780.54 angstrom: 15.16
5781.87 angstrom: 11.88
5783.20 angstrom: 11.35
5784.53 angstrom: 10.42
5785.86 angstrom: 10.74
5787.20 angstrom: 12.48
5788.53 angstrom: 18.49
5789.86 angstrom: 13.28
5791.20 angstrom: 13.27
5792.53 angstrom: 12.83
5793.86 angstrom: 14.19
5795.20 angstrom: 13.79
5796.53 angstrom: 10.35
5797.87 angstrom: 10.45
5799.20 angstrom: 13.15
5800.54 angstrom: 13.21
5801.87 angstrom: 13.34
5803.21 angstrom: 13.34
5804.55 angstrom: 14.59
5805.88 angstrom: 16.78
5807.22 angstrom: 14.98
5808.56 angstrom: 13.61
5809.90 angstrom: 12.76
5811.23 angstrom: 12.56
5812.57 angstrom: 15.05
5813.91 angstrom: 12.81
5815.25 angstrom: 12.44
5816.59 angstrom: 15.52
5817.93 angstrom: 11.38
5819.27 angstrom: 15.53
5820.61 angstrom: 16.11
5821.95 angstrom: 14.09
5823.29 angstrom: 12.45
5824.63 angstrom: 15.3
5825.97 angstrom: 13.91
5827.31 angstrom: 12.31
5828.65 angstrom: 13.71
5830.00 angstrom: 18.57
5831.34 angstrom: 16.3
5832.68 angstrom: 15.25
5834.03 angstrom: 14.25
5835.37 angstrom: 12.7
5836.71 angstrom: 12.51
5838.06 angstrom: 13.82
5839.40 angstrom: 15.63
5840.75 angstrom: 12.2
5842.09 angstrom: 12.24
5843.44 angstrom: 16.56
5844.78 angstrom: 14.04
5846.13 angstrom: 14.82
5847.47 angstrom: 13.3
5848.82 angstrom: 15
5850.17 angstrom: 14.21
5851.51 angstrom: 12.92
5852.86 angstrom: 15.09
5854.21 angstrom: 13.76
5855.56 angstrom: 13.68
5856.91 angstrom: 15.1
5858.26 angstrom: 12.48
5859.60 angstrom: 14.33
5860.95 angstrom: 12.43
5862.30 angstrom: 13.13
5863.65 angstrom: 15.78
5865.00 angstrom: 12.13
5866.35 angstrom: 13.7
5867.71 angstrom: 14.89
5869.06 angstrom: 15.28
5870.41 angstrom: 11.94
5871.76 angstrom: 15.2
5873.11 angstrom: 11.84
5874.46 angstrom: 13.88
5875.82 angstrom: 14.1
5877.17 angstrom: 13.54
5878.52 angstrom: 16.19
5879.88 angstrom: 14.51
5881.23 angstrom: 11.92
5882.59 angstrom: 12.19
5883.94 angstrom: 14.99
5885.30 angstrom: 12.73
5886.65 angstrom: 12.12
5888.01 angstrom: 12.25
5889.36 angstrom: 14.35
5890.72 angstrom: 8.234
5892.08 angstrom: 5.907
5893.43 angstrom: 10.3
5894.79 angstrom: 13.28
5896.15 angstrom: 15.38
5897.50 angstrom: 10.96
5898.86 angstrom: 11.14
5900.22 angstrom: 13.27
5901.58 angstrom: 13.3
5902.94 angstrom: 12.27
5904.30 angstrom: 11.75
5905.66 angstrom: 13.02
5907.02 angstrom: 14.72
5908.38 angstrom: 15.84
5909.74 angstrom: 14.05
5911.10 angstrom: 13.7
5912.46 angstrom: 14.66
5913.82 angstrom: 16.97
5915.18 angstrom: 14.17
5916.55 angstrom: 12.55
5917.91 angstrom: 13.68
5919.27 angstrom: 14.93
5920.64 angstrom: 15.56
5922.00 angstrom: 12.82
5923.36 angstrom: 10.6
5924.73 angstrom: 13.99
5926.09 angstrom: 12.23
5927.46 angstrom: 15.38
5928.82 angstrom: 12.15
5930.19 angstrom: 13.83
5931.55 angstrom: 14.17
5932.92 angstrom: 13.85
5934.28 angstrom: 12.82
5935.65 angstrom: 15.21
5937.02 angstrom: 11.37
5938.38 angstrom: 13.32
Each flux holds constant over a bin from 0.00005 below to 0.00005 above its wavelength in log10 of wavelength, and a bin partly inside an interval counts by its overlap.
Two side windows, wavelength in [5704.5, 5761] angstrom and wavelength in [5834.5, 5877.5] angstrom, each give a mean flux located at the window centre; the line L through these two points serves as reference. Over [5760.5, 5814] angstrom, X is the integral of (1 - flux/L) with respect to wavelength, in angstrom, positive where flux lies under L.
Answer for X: 1.91 angstrom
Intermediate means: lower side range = 14.1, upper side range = 13.8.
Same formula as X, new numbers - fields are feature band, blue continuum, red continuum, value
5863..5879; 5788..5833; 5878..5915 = -0.9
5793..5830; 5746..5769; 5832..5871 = 1.5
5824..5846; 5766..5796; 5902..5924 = -1.2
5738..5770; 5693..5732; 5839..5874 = -2.1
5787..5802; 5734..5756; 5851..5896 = 1.0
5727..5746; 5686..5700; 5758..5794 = 0.4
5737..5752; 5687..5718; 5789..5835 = -1.1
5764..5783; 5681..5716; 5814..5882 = 0.9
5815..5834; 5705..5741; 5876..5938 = -1.5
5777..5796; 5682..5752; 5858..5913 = 1.2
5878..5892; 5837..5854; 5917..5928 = 1.3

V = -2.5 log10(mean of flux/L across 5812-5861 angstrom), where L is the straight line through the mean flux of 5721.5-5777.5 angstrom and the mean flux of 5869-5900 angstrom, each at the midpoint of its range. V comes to -0.067 mag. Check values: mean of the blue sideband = 14.4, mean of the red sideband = 12.7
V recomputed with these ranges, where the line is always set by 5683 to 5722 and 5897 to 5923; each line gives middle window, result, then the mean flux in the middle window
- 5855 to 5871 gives 0.00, 13.7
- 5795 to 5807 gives 0.05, 13.3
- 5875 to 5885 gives -0.01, 13.9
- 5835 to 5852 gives -0.01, 13.9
